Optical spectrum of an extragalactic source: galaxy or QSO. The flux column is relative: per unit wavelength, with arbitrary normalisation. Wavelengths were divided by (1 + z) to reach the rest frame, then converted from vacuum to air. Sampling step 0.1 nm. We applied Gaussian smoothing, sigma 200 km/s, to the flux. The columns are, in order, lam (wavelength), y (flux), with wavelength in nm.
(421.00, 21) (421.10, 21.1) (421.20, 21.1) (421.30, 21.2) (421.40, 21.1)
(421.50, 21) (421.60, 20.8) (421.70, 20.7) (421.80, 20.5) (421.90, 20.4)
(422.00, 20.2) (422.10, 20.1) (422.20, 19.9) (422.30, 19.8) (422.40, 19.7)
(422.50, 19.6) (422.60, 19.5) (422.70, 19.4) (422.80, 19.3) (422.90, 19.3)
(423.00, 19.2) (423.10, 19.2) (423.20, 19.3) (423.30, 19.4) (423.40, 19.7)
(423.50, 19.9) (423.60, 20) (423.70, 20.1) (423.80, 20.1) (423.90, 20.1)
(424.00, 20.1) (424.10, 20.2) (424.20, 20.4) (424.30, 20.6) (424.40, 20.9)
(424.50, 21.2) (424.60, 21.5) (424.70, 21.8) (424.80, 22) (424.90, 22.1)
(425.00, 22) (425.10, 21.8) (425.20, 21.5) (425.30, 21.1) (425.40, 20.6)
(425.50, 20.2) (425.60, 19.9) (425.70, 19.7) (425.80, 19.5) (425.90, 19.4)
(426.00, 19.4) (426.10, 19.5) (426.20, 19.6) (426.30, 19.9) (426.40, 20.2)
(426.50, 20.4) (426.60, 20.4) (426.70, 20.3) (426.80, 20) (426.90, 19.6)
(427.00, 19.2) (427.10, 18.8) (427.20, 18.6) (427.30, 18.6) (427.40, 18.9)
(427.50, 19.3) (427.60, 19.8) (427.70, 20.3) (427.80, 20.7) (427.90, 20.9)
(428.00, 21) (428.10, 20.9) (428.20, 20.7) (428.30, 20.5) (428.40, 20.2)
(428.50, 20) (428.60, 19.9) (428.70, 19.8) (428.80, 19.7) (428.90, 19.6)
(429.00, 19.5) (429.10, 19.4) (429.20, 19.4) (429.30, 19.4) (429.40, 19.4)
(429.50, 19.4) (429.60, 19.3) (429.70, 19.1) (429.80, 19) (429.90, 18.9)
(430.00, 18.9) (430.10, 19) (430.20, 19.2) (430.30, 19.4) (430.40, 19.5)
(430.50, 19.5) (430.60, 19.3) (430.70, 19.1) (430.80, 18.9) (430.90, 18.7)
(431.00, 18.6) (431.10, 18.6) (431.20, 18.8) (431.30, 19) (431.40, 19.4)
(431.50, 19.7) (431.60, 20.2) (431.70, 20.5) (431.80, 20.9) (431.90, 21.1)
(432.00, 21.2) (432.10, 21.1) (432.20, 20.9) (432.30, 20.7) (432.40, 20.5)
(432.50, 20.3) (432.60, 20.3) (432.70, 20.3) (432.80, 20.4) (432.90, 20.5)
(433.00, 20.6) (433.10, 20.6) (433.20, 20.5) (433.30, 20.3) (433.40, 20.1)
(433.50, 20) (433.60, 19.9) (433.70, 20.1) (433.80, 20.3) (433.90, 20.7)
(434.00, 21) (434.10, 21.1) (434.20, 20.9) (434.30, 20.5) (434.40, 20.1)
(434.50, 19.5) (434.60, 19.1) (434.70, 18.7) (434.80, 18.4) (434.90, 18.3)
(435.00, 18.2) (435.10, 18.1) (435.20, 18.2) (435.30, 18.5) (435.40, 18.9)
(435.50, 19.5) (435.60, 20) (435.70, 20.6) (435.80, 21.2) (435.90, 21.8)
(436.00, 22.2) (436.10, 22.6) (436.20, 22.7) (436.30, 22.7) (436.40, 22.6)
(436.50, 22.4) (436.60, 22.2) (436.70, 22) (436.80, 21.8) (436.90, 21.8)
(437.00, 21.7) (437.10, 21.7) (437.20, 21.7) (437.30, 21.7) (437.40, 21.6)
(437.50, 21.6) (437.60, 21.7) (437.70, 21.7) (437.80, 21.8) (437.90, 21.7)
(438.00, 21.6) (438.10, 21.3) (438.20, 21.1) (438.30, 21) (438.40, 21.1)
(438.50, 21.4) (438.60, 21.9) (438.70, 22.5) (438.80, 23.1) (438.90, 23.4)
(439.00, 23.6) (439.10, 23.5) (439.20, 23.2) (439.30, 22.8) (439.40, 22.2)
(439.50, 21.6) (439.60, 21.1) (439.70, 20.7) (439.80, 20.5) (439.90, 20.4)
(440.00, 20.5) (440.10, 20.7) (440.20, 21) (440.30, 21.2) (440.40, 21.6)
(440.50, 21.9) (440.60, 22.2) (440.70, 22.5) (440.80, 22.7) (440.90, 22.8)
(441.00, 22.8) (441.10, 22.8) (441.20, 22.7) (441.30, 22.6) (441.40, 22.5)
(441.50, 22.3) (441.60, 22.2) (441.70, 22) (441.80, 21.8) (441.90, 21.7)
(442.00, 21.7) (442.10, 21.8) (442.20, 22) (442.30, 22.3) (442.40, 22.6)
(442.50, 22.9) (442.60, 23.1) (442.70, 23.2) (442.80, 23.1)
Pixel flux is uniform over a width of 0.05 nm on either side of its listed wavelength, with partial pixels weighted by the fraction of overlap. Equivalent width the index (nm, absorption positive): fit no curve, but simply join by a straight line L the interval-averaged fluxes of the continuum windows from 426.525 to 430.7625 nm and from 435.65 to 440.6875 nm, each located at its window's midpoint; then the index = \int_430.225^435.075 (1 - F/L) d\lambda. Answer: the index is 0.15 nm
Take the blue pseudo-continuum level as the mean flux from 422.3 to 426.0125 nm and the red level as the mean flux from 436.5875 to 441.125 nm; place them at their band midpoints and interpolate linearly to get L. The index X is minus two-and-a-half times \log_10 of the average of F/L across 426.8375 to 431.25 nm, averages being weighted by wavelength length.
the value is 0.07 mag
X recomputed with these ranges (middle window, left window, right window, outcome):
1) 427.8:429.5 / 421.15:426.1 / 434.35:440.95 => 0.034 mag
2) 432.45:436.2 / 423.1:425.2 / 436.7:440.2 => 0.070 mag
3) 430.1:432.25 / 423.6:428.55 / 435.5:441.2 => 0.067 mag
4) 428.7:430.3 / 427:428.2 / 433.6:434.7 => 0.035 mag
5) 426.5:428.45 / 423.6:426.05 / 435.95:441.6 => 0.051 mag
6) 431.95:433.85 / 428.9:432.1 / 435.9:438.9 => -0.008 mag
